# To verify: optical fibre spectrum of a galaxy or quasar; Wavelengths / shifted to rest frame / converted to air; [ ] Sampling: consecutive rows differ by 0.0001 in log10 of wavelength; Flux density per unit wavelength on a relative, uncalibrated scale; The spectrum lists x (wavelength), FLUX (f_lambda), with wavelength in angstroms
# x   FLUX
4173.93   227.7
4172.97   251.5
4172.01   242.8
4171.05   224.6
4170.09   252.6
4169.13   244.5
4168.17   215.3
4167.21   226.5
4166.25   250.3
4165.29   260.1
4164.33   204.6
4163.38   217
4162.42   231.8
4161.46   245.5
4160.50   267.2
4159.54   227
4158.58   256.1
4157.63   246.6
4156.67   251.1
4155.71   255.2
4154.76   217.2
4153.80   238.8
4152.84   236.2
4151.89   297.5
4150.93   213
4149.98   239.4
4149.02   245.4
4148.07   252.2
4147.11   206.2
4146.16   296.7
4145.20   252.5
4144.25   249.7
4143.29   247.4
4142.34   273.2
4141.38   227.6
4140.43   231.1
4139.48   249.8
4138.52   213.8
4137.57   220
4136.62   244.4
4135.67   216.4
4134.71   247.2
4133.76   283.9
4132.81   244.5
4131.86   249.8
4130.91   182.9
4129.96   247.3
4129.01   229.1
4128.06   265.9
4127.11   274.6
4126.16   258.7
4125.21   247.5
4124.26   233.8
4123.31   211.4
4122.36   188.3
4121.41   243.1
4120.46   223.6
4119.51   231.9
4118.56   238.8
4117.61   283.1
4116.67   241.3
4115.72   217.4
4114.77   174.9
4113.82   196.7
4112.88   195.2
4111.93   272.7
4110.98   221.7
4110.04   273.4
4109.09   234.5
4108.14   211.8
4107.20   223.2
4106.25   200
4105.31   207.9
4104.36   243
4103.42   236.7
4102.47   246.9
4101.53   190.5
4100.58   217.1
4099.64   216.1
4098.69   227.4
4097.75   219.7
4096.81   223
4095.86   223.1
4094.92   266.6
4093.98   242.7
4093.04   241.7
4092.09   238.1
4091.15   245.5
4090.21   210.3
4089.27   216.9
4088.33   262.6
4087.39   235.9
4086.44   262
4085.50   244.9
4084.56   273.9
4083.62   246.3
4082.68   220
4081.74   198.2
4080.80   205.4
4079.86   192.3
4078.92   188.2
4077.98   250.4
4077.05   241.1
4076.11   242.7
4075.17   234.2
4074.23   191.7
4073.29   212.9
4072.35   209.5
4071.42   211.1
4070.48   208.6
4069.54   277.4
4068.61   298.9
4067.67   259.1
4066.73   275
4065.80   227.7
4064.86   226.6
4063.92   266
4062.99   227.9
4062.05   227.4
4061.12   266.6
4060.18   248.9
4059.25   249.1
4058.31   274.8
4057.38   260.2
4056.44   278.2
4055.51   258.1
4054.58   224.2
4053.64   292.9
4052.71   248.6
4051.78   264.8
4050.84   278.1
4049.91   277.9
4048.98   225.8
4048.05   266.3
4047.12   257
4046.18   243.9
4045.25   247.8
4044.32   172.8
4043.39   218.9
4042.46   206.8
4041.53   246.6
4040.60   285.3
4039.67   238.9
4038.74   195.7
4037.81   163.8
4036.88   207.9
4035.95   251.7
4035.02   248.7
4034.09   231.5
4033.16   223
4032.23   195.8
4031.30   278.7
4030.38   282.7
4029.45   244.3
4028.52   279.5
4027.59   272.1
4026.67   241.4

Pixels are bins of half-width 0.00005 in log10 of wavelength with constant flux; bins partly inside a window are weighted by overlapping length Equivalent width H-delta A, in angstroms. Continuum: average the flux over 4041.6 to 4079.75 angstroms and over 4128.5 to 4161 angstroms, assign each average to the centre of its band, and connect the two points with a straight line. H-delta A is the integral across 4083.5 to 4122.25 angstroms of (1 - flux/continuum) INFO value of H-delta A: 1.80 angstroms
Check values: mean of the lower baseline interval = 243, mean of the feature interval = 232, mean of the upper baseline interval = 243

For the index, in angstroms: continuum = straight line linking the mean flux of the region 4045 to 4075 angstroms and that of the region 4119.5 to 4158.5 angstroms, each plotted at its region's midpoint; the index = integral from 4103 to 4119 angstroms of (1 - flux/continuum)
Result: 1.08 angstroms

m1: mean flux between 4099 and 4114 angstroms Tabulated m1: 225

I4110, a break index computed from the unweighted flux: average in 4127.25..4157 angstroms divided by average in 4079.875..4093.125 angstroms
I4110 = 1.0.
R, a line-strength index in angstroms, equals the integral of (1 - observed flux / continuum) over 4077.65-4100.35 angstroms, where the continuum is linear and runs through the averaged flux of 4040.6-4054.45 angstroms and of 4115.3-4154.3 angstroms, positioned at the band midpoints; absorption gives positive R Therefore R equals 1.2 angstroms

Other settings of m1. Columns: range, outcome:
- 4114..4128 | 234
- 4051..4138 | 236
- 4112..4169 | 238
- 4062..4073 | 243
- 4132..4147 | 246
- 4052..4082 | 240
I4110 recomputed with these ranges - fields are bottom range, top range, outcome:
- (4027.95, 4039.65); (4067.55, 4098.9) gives 0.99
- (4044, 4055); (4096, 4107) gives 0.88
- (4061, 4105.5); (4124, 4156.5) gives 1.05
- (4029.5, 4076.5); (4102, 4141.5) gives 0.96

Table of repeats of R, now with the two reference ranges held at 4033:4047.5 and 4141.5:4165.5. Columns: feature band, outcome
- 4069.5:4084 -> 0.88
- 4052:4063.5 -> -1.25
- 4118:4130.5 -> 0.11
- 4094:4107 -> 0.63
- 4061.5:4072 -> -0.65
